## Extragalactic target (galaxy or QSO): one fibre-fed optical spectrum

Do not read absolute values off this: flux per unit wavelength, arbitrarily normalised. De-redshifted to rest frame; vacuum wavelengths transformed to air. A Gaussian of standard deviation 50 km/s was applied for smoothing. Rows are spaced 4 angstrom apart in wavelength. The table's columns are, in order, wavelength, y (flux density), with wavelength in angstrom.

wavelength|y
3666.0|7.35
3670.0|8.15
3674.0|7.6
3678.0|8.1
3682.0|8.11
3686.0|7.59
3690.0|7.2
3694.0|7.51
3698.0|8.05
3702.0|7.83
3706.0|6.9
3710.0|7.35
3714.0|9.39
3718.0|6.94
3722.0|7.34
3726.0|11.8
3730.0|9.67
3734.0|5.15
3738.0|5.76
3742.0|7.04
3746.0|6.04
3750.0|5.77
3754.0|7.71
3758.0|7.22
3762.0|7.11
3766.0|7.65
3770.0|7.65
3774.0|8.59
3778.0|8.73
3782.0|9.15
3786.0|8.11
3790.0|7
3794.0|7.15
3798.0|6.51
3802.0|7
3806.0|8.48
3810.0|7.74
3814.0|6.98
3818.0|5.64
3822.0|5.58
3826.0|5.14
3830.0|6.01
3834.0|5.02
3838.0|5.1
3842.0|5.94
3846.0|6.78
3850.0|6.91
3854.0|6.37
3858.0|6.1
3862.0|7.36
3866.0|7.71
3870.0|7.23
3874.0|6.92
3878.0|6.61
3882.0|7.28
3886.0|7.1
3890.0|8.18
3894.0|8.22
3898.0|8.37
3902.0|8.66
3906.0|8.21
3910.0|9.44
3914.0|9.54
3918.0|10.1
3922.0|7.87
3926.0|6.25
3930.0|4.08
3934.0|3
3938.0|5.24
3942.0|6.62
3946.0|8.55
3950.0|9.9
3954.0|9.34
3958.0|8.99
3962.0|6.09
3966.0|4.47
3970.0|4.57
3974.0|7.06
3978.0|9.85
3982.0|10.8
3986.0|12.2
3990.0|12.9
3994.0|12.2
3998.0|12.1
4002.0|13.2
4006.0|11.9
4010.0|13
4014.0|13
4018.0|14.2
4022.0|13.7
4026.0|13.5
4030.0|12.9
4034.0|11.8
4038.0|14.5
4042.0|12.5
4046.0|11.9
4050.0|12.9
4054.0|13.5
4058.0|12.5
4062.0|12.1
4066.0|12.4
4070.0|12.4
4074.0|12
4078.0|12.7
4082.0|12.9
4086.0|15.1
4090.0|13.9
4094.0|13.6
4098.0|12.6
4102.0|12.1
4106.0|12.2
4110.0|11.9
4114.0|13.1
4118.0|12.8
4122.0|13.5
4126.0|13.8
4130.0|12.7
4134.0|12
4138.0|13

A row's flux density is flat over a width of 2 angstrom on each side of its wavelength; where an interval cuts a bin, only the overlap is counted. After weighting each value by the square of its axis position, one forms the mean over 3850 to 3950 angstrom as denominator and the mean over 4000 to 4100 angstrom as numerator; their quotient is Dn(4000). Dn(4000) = 1.9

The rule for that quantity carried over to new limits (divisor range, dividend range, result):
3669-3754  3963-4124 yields 1.90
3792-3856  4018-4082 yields 2.25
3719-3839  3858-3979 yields 1.11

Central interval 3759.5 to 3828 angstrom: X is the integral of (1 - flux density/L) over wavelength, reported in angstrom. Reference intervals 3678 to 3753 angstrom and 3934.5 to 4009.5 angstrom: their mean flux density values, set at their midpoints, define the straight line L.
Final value 6.1 angstrom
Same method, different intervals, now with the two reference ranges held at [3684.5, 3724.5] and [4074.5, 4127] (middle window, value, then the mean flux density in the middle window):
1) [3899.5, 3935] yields 9.86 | 7.6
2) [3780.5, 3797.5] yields 2.14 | 7.7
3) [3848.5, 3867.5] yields 5.62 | 6.87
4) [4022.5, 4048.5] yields -1.59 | 12.9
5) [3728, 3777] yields 6.92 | 7.15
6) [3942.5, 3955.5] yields 2.41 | 8.96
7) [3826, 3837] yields 4.66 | 5.41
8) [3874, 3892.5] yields 5.16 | 7.28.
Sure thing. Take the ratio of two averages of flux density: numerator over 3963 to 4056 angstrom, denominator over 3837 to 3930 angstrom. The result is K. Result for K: 1.6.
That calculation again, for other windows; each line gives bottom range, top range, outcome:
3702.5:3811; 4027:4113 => 1.68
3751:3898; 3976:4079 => 1.78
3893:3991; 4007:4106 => 1.63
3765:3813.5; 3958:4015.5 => 1.31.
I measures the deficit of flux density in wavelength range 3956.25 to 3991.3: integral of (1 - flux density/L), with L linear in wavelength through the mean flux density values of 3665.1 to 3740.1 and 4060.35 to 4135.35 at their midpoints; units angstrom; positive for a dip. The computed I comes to 8.79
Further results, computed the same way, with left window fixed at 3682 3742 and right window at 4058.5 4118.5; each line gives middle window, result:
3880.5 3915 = 6.5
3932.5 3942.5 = 5.5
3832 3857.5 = 9.4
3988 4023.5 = -3.7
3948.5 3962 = 2.6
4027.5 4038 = -0.7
